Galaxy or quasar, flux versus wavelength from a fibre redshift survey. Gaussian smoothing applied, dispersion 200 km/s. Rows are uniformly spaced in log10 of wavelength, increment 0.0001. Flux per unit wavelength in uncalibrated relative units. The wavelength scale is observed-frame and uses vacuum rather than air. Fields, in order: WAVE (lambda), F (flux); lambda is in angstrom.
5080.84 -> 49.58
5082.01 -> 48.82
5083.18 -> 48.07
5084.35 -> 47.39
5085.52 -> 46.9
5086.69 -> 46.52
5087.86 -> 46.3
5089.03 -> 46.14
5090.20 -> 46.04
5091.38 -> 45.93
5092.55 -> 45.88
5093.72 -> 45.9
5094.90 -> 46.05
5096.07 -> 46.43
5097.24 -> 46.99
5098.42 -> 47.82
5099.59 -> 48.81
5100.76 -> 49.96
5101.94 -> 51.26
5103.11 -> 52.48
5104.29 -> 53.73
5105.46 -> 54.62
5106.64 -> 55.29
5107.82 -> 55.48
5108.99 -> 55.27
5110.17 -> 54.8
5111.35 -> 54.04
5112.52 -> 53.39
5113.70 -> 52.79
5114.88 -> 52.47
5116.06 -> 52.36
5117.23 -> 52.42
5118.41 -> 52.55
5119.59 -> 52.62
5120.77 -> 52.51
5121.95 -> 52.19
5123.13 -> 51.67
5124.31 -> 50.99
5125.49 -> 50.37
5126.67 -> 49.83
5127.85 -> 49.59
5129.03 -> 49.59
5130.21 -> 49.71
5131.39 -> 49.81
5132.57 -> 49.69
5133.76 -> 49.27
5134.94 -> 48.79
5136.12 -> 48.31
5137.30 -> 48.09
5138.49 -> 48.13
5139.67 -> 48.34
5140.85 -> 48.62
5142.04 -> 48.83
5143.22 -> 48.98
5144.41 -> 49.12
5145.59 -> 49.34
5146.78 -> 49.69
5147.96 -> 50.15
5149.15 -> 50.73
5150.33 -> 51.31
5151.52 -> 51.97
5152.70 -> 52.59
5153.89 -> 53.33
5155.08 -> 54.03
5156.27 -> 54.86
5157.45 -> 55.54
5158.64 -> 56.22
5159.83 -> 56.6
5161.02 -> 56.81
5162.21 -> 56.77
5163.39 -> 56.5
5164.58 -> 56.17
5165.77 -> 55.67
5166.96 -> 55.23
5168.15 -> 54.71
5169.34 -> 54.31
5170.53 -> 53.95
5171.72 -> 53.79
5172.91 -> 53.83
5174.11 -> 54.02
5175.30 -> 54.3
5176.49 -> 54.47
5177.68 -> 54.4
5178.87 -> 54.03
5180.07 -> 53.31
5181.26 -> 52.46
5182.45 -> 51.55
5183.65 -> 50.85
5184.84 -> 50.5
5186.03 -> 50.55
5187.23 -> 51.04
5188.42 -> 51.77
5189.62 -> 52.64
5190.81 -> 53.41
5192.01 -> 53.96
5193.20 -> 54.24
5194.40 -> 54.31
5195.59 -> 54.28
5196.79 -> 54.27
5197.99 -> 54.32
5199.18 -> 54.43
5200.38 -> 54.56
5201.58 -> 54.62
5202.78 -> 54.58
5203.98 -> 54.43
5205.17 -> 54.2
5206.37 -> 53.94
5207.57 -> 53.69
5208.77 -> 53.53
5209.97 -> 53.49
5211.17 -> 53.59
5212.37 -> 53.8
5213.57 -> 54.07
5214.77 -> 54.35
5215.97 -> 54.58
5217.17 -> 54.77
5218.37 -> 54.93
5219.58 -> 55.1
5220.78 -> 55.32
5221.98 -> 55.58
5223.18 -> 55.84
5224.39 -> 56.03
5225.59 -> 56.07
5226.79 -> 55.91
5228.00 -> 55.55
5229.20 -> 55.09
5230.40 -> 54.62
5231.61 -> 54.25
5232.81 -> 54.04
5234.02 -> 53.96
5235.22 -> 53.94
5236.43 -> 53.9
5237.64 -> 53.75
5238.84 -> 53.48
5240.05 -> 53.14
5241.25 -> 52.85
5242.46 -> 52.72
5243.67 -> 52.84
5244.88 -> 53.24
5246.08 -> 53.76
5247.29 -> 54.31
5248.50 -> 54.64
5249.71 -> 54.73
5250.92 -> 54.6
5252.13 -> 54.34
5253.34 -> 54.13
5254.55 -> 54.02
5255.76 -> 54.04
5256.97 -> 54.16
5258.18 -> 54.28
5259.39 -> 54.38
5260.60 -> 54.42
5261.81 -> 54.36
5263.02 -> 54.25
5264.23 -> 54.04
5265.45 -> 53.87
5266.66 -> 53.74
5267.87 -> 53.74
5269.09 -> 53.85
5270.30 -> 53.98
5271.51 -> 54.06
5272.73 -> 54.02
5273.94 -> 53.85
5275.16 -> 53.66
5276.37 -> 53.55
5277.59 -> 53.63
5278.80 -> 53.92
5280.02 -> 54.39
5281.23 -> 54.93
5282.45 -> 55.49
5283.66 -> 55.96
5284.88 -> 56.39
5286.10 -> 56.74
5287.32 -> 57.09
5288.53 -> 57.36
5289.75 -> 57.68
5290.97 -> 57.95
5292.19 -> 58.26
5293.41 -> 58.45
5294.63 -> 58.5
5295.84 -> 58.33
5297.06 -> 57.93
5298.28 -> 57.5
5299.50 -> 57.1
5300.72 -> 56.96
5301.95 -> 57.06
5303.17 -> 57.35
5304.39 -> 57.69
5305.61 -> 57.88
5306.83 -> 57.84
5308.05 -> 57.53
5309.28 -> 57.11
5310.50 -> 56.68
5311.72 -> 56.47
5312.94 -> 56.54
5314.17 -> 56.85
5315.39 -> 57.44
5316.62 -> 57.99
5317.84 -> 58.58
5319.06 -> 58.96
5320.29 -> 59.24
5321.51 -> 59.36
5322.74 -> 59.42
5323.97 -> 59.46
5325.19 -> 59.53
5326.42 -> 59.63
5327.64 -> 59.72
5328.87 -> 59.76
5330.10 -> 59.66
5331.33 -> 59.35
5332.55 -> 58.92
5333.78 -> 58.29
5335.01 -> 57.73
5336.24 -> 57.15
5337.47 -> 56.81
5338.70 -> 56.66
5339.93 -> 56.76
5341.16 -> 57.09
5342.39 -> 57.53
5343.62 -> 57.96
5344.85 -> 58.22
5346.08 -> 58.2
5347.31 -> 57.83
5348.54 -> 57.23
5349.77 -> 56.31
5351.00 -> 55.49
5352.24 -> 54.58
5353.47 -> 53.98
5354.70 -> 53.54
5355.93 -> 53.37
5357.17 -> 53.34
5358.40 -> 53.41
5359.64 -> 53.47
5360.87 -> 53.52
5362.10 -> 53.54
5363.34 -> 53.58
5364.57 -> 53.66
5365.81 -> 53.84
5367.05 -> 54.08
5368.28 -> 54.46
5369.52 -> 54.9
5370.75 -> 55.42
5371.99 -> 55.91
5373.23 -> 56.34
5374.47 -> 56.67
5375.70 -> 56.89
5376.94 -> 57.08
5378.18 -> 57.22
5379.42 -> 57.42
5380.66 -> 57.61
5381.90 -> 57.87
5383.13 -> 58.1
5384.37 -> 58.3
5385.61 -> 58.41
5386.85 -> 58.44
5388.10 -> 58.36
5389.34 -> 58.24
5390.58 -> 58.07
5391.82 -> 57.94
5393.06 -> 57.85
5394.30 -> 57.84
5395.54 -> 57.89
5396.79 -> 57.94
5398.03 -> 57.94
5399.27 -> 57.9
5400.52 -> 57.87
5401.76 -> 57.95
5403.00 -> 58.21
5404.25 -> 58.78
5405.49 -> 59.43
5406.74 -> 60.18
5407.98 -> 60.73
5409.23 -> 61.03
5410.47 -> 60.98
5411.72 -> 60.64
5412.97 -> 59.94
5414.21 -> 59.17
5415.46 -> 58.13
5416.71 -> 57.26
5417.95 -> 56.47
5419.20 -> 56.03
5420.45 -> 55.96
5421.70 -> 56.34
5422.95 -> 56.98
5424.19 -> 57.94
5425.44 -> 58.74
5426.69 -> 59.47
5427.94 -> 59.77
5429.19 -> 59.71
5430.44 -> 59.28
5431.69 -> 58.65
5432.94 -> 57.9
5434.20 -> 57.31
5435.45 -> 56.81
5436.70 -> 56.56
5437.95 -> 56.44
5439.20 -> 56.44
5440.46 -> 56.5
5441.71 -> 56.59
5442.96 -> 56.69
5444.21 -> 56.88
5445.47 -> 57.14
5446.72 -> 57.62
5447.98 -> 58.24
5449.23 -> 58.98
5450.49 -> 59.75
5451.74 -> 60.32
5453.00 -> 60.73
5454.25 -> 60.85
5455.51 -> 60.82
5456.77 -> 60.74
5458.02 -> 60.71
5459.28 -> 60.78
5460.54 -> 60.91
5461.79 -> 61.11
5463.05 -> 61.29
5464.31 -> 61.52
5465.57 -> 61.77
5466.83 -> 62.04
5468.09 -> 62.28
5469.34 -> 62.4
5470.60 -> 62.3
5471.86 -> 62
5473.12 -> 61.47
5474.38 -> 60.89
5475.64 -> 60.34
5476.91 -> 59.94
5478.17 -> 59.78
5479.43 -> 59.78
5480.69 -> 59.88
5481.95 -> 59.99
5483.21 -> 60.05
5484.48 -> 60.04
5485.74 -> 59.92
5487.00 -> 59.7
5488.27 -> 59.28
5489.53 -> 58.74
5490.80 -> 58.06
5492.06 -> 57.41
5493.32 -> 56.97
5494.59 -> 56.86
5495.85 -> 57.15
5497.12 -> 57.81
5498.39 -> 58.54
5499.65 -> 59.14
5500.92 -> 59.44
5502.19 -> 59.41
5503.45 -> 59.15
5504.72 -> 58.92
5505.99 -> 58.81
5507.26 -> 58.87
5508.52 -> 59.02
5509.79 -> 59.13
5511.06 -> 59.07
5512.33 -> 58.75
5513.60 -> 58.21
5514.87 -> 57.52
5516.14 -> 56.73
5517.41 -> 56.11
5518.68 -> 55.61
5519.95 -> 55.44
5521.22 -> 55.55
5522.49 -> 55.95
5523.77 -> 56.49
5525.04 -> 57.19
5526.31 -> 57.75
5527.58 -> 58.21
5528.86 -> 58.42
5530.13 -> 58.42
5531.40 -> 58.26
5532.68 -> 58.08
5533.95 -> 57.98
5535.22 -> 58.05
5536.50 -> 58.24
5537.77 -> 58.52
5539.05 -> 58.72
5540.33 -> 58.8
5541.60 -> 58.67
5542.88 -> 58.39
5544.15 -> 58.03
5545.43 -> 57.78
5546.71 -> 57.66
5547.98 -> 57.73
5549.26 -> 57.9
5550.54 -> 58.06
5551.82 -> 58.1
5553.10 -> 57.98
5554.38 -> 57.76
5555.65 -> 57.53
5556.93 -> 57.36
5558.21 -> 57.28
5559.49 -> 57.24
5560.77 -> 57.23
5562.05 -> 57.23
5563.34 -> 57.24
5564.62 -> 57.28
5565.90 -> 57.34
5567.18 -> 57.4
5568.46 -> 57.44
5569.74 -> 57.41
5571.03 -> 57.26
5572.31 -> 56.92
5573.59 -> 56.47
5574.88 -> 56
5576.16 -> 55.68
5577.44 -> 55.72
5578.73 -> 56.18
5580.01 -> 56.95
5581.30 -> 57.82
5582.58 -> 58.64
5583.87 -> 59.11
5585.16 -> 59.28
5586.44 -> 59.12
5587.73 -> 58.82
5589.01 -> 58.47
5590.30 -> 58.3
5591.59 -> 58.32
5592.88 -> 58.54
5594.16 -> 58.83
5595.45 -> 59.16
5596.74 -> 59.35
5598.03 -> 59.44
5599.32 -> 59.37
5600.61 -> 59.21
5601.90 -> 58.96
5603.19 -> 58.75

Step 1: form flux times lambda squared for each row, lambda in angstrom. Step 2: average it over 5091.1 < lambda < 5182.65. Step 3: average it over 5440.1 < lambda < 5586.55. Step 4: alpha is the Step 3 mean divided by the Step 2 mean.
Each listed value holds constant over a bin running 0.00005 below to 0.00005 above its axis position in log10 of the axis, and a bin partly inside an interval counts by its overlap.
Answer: 1.3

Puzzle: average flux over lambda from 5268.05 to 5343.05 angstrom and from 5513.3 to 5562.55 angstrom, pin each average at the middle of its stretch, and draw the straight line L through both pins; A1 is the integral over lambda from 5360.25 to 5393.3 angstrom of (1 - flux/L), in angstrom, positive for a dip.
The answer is 0.5 angstrom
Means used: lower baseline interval 57.1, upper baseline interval 57.6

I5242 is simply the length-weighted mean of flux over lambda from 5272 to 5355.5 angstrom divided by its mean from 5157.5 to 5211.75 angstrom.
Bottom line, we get 1.06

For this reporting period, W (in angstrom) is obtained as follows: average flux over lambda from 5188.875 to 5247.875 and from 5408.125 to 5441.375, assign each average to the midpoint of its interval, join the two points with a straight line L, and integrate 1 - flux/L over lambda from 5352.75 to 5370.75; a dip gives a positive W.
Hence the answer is 1.0 angstrom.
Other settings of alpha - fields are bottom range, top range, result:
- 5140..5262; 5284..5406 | 1.12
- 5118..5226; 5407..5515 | 1.25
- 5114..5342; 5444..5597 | 1.20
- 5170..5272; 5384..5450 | 1.16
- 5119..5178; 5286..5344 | 1.18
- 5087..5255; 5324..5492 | 1.21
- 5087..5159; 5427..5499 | 1.33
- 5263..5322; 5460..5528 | 1.13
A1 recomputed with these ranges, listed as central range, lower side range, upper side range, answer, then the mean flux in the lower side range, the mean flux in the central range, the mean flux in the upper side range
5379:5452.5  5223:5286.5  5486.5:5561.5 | -2.20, 54.3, 58.2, 57.9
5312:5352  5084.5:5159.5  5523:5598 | -2.99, 50.5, 58.1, 57.8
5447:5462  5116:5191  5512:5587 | -1.07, 52.1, 60.2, 57.5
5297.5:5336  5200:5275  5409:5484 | -1.38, 54.2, 58.2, 59.3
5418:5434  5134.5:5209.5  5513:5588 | -0.56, 52.9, 58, 57.5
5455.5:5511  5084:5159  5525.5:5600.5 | -3.23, 50.5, 59.9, 57.9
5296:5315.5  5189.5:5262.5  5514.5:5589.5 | -0.77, 54.3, 57.3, 57.5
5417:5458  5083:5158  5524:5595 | -1.75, 50.4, 58.1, 57.8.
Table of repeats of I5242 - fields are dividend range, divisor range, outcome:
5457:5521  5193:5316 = 1.08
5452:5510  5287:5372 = 1.05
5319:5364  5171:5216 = 1.06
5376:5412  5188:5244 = 1.08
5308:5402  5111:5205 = 1.09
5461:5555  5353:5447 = 1.03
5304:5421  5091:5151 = 1.14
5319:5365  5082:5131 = 1.13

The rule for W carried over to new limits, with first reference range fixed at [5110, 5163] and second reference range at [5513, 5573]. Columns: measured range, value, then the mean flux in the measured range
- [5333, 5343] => -0.5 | 57.2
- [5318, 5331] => -1.2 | 59.4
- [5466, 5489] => -1.7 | 60.7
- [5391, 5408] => -0.9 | 58.4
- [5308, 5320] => -0.7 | 57.4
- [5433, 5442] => -0.1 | 56.7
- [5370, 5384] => -0.5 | 57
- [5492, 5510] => -0.5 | 58.5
